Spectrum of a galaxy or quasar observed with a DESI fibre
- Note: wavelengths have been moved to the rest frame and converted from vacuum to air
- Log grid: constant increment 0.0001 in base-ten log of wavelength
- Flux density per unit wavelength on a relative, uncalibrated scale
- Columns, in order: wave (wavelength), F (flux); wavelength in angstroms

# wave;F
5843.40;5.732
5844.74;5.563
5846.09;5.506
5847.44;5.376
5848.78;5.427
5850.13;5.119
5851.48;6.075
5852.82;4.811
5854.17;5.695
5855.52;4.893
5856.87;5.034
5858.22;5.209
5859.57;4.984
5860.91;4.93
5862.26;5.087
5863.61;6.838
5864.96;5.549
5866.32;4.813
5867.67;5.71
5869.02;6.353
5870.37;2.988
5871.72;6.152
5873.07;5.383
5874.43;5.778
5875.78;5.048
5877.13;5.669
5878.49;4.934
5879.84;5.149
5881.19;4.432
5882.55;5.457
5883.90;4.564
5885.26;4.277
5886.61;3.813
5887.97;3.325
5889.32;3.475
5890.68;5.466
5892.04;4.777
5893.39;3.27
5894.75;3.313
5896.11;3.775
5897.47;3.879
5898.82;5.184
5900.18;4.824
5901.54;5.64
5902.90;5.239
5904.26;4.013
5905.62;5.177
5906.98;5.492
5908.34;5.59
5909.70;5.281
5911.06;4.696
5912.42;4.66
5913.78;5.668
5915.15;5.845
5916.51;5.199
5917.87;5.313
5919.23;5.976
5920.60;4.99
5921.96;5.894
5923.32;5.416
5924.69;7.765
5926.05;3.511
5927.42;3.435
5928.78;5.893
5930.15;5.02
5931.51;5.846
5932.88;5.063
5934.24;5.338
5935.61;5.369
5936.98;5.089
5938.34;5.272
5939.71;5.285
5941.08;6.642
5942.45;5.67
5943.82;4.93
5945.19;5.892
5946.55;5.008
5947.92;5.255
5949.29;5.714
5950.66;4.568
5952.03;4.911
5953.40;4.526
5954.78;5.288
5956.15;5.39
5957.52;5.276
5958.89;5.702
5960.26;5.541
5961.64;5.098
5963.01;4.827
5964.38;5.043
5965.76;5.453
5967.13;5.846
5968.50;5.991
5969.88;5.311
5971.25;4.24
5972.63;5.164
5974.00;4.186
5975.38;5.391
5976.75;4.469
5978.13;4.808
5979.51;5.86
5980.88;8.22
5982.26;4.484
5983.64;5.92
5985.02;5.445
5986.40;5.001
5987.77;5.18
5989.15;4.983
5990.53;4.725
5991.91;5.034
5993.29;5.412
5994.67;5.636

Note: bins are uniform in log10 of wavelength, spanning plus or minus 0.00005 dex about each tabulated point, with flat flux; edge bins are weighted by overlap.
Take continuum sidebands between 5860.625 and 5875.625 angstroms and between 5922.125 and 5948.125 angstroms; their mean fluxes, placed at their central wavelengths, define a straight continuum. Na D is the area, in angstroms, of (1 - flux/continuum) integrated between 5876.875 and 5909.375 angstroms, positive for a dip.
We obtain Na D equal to 4.7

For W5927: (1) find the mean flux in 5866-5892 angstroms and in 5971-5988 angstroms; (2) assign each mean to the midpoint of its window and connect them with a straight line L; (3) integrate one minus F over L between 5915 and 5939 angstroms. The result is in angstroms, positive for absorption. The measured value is -1.23 angstroms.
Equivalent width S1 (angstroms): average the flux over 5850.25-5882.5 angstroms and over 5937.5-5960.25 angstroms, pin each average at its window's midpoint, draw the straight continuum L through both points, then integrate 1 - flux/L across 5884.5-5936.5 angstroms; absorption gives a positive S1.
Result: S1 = 3.9 angstroms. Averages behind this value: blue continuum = 5.28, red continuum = 5.34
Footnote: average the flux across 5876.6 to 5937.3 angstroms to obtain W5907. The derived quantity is 4.93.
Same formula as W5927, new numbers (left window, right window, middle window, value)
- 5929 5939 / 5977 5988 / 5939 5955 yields 0.2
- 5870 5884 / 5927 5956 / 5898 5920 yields -0.2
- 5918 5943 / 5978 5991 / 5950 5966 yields 1.0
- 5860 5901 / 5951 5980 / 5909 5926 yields -1.8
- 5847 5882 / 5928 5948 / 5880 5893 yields 2.3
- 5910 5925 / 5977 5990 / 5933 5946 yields 0.1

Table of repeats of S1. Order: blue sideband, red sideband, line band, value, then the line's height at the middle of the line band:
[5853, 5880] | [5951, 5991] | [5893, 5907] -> 2.1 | 5.29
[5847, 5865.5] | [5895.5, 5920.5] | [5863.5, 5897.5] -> 3.1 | 5.23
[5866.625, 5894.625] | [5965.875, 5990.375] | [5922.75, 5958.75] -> -1.3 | 5.11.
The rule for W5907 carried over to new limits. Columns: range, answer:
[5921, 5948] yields 5.38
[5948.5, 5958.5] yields 5.11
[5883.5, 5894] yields 4.12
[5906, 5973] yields 5.31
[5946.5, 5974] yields 5.19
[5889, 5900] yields 4.19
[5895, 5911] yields 4.87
